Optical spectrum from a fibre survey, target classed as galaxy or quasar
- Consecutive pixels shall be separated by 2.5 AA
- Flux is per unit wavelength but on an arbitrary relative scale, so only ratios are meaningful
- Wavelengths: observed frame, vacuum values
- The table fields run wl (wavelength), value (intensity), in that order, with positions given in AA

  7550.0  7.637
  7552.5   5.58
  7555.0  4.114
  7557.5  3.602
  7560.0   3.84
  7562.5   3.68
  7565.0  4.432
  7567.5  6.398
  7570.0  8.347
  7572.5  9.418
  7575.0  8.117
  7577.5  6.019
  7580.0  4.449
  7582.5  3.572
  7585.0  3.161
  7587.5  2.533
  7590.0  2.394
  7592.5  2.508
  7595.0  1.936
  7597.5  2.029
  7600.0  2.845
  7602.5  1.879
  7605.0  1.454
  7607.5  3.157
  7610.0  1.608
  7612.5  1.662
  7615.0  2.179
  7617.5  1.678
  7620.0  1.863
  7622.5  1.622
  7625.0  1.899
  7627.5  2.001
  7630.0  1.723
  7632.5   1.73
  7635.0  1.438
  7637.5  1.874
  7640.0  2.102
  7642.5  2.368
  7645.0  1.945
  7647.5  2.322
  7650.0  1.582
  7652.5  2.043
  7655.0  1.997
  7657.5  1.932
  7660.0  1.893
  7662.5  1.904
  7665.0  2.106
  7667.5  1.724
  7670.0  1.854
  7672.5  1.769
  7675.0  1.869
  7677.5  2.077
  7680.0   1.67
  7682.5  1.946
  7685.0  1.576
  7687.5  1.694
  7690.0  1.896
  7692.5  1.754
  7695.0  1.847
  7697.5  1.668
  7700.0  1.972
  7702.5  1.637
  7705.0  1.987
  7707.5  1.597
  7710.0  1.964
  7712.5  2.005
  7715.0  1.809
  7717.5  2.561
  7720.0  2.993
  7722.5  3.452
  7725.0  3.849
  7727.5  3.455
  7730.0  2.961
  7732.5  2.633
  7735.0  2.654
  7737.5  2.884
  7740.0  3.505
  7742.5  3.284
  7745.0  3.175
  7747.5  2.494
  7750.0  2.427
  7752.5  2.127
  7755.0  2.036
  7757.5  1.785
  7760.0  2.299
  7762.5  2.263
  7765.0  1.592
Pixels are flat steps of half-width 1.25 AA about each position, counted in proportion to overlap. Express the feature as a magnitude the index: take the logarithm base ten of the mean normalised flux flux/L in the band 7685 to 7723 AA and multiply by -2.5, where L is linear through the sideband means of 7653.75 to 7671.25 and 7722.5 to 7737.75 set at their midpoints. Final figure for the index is 0.31 mag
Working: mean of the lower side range 1.92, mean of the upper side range 3.12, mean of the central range 2.01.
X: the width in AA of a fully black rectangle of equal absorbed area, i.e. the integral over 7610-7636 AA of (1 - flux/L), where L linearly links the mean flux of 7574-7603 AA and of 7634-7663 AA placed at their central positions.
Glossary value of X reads 8.2 AA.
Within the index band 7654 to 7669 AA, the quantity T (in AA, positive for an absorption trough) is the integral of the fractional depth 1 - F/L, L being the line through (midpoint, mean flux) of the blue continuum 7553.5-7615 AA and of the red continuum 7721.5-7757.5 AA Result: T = 6.4 AA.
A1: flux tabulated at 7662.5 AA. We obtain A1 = 1.904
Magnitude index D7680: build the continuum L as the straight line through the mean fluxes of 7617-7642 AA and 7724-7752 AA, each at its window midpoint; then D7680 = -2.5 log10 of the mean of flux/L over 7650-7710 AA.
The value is 0.26 mag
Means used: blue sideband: 1.81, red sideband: 3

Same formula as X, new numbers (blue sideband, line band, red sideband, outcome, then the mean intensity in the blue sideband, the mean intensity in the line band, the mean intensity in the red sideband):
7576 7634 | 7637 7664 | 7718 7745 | 7.0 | 2.45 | 2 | 3.15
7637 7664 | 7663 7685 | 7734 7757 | 3.2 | 2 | 1.86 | 2.7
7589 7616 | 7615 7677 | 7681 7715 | 3.0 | 2.15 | 1.89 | 1.81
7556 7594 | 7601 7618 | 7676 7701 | 8.4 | 4.81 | 1.97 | 1.81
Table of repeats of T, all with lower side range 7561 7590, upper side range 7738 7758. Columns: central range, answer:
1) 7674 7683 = 4.44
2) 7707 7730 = 2.92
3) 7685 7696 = 5.49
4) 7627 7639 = 7.27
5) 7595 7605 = 5.73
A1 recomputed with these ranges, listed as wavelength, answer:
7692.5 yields 1.754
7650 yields 1.582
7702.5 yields 1.637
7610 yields 1.608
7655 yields 1.997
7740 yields 3.505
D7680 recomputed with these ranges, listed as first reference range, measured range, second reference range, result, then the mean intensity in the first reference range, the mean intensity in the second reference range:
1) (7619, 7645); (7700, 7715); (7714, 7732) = 0.46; 1.87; 3.01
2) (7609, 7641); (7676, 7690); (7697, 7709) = -0.01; 1.8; 1.78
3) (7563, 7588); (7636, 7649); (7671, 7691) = 0.46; 5.68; 1.81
